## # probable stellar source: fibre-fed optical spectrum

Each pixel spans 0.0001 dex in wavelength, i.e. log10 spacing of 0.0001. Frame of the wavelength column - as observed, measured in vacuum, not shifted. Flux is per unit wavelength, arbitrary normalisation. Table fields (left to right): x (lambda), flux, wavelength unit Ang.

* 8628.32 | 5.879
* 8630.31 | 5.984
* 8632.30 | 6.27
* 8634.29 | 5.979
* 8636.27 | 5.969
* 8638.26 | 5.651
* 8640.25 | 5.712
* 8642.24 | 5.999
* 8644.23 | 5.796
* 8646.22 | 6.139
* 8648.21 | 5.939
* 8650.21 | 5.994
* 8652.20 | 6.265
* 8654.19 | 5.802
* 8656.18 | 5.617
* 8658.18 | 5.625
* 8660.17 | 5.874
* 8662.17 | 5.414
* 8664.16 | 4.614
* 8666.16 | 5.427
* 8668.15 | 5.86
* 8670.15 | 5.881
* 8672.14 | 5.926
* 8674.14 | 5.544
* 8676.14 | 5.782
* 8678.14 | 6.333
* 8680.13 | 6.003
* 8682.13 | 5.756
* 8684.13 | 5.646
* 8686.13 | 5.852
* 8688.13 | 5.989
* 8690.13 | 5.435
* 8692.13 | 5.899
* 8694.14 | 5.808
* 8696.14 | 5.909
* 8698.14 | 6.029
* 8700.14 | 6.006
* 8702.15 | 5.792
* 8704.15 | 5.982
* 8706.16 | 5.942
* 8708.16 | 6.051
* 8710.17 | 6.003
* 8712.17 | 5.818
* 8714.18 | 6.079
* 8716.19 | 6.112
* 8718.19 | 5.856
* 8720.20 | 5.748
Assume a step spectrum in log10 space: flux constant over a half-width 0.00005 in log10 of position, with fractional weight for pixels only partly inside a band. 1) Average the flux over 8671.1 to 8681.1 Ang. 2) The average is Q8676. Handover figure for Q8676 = 5.92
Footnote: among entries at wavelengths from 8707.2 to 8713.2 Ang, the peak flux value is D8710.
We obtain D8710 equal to 6.051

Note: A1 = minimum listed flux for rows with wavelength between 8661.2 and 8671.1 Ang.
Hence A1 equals 4.614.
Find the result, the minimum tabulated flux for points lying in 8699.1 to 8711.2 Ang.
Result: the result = 5.792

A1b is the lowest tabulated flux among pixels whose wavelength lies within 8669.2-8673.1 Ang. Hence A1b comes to 5.881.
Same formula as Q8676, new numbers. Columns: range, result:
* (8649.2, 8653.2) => 6.12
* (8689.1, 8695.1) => 5.71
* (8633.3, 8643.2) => 5.87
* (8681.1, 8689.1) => 5.81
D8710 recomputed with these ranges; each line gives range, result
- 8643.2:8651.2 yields 6.139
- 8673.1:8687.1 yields 6.333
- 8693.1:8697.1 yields 5.909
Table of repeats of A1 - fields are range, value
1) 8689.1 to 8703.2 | 5.435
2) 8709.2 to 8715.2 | 5.818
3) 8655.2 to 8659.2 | 5.617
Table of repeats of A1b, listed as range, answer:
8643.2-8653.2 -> 5.796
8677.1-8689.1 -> 5.646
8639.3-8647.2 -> 5.712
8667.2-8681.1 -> 5.544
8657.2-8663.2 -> 5.414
